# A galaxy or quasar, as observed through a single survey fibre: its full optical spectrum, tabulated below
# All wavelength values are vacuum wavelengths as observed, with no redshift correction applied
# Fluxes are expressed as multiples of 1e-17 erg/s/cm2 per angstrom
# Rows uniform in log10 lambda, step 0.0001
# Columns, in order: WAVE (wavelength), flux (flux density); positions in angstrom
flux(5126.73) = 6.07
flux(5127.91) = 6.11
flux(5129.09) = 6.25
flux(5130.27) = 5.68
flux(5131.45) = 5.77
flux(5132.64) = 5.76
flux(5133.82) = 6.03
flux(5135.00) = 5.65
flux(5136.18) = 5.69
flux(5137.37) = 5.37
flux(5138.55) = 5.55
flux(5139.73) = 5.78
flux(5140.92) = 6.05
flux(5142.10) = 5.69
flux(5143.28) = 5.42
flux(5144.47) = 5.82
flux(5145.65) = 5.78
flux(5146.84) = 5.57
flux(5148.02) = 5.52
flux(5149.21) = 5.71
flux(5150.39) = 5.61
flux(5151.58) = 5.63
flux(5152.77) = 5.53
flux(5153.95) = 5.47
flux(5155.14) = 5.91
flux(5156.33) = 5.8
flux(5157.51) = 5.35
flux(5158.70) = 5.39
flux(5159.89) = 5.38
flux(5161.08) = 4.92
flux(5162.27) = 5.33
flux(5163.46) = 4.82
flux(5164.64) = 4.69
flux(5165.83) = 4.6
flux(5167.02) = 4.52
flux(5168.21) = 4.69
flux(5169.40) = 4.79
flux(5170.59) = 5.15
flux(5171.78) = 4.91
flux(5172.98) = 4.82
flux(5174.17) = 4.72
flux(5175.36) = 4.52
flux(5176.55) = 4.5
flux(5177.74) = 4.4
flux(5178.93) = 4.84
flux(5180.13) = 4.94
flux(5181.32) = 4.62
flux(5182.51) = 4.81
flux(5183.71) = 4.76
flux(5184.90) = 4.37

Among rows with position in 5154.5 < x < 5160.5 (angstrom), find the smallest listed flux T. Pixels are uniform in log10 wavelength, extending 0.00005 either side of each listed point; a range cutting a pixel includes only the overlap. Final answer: 5.35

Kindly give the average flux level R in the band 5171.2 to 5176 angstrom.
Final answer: 4.74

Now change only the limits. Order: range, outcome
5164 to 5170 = 4.67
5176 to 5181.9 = 4.66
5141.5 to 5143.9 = 5.57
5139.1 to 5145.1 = 5.75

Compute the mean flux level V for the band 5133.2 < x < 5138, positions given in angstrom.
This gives 5.69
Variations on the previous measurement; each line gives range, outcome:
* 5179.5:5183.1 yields 4.79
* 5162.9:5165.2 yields 4.77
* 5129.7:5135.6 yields 5.78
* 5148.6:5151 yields 5.65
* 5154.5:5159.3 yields 5.61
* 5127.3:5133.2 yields 5.91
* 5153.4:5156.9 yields 5.72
